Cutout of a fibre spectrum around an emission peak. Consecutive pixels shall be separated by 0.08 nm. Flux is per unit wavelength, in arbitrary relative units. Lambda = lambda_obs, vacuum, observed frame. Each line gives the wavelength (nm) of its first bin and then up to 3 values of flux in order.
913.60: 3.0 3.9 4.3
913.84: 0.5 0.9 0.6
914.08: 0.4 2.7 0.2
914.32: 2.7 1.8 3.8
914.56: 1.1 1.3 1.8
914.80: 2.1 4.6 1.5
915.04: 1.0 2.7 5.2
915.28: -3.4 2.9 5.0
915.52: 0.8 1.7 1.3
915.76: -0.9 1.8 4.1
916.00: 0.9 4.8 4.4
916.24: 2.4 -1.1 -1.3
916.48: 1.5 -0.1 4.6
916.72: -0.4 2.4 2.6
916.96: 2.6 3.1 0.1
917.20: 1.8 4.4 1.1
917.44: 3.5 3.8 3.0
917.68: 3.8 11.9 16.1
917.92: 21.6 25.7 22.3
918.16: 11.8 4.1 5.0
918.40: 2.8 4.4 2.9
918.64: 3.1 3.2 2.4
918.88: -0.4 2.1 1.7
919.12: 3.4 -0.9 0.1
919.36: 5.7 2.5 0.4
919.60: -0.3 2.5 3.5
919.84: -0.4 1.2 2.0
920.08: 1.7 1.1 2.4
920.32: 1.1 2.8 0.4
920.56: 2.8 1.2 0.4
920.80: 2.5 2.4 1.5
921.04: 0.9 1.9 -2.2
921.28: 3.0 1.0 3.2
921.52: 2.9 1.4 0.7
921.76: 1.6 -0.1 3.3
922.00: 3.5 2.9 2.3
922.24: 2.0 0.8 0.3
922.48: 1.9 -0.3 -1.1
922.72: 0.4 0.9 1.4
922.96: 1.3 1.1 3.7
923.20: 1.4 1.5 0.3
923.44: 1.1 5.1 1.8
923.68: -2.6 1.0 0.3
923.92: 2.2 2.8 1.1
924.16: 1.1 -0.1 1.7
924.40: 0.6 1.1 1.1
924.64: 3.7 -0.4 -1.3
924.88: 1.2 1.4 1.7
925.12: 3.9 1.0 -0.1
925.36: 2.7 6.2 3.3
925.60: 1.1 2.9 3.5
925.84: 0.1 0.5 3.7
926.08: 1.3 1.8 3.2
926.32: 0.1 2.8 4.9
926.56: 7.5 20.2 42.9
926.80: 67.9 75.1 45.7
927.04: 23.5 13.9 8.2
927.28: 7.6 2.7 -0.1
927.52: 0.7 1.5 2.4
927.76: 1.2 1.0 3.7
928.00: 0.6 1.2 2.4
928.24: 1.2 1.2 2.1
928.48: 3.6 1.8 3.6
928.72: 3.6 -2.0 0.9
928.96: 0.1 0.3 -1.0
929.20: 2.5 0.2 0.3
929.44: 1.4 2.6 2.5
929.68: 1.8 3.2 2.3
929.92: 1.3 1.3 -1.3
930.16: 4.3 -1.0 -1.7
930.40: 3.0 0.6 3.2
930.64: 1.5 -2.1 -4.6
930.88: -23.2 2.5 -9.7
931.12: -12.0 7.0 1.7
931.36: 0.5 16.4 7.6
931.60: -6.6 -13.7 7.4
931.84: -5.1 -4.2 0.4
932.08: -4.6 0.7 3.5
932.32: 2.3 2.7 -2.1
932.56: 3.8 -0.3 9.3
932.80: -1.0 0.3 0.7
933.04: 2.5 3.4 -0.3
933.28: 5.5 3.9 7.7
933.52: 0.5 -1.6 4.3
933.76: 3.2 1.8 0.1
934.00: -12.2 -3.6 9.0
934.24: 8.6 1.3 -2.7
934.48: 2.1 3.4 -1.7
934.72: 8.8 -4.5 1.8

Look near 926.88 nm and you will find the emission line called [O III]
